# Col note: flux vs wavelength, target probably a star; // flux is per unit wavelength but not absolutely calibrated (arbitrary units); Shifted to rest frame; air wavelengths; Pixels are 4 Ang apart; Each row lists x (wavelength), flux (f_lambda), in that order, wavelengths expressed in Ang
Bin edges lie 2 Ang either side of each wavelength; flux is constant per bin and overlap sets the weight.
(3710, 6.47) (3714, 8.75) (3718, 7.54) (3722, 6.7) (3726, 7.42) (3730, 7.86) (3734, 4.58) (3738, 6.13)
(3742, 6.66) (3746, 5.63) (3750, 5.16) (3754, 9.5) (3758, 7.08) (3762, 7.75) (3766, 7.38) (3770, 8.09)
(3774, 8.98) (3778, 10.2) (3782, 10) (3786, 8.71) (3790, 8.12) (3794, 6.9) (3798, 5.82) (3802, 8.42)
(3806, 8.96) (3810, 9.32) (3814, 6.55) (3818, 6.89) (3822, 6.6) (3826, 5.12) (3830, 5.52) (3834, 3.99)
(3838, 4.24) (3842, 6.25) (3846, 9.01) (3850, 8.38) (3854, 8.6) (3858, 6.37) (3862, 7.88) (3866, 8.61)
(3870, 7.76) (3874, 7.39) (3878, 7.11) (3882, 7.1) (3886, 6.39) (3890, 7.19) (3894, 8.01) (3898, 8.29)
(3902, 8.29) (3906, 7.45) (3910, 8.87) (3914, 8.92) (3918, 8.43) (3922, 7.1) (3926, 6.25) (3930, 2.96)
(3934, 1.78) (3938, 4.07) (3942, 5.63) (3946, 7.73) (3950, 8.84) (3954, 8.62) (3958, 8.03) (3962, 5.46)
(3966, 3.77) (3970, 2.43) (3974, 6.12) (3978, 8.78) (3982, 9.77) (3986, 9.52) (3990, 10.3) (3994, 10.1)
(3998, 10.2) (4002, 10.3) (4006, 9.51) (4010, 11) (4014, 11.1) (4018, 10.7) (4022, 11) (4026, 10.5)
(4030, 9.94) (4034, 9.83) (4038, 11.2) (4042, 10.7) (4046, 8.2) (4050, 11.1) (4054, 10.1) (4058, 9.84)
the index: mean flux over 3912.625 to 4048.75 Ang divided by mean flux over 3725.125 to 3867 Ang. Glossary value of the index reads 1.13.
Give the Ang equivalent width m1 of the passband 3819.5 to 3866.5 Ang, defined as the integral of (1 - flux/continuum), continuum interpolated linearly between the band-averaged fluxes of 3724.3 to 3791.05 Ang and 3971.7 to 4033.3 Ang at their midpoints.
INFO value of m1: 9.8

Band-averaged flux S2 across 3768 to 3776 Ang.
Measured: 8.54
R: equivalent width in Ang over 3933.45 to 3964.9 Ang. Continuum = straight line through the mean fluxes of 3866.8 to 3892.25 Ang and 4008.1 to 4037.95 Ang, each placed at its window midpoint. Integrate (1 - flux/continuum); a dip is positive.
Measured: 8.8 Ang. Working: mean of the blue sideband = 7.23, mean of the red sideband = 10.6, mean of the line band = 6.41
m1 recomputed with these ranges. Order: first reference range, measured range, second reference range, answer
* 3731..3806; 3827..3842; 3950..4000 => 5.48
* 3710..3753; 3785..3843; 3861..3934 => 2.03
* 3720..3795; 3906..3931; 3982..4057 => 5.21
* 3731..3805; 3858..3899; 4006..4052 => 5.91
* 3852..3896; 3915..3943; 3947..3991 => 8.03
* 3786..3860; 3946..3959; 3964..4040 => 0.34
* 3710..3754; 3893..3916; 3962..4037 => -0.15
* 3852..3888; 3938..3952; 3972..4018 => 3.04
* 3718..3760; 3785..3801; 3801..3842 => -1.93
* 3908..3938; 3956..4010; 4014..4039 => 4.21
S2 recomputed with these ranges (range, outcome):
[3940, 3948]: 6.68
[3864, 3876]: 7.92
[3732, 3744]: 5.79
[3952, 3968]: 6.47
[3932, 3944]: 3.83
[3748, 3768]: 7.37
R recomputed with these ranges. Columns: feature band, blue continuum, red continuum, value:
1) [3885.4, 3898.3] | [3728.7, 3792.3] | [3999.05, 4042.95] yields 2.27 Ang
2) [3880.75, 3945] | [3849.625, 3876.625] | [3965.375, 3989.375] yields 7.15 Ang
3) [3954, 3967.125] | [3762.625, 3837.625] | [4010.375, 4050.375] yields 4.40 Ang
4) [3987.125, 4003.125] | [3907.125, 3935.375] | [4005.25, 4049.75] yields -1.73 Ang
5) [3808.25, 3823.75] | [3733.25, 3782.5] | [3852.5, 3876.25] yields 0.61 Ang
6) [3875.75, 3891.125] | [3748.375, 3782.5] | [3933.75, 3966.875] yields 0.08 Ang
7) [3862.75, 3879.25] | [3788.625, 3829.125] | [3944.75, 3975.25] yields -2.17 Ang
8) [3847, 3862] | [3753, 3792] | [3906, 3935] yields -0.85 Ang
